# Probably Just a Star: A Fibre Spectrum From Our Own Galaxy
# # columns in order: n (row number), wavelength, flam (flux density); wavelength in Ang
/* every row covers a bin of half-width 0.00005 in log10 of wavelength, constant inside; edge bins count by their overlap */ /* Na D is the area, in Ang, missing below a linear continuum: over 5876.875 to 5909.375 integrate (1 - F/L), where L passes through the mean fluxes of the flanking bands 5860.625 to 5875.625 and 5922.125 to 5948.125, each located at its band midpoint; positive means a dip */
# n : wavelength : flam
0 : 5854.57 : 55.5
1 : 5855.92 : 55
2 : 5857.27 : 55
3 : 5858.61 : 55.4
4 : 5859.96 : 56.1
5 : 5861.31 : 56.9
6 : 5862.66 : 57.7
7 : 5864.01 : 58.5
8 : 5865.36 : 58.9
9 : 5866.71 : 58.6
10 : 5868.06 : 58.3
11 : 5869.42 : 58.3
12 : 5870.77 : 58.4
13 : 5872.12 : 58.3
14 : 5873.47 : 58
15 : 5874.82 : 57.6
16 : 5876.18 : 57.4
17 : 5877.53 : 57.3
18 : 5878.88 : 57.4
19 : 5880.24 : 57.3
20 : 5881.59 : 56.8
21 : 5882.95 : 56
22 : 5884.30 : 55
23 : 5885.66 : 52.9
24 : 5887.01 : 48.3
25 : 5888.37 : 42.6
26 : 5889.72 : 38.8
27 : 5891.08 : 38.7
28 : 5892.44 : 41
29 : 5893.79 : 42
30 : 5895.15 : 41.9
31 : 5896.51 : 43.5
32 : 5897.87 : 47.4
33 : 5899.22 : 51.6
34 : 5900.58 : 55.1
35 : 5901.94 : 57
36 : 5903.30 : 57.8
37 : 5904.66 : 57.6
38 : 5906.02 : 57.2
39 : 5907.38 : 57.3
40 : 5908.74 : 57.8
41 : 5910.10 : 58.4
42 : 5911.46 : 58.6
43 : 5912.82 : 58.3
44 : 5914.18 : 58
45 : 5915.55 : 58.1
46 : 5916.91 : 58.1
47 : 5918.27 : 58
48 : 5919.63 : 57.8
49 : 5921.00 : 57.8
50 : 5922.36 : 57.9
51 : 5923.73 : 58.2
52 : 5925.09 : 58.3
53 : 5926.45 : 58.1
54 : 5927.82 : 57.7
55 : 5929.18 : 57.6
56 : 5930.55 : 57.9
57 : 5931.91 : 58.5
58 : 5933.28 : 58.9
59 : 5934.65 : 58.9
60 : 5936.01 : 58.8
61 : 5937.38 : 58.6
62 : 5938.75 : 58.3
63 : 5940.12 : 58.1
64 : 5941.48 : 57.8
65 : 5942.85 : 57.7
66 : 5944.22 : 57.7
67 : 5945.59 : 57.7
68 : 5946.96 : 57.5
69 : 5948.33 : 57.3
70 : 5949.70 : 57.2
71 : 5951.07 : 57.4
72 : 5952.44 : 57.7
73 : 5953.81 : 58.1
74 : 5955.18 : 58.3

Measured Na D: 3.9 Ang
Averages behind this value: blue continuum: 58.1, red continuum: 58.1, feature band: 51.2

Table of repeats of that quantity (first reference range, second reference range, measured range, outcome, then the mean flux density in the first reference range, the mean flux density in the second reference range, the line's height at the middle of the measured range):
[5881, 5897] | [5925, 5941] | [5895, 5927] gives -2.2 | 46.4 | 58.3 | 52.4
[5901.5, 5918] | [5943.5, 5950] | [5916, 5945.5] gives -0.2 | 57.9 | 57.5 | 57.6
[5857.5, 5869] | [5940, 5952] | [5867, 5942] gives 3.1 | 57.5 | 57.6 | 57.5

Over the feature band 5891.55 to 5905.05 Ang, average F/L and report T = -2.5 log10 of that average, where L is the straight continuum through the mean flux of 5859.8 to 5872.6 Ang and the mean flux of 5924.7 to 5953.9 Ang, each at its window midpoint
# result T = 0.180 mag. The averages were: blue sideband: 58.1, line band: 49.2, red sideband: 58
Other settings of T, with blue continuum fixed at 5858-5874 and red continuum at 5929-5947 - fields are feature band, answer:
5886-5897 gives 0.34 mag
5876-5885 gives 0.02 mag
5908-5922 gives 0.00 mag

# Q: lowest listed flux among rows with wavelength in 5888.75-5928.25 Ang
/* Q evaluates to 38.7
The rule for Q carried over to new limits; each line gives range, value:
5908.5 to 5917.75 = 57.8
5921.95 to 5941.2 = 57.6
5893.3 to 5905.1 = 41.9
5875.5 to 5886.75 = 52.9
